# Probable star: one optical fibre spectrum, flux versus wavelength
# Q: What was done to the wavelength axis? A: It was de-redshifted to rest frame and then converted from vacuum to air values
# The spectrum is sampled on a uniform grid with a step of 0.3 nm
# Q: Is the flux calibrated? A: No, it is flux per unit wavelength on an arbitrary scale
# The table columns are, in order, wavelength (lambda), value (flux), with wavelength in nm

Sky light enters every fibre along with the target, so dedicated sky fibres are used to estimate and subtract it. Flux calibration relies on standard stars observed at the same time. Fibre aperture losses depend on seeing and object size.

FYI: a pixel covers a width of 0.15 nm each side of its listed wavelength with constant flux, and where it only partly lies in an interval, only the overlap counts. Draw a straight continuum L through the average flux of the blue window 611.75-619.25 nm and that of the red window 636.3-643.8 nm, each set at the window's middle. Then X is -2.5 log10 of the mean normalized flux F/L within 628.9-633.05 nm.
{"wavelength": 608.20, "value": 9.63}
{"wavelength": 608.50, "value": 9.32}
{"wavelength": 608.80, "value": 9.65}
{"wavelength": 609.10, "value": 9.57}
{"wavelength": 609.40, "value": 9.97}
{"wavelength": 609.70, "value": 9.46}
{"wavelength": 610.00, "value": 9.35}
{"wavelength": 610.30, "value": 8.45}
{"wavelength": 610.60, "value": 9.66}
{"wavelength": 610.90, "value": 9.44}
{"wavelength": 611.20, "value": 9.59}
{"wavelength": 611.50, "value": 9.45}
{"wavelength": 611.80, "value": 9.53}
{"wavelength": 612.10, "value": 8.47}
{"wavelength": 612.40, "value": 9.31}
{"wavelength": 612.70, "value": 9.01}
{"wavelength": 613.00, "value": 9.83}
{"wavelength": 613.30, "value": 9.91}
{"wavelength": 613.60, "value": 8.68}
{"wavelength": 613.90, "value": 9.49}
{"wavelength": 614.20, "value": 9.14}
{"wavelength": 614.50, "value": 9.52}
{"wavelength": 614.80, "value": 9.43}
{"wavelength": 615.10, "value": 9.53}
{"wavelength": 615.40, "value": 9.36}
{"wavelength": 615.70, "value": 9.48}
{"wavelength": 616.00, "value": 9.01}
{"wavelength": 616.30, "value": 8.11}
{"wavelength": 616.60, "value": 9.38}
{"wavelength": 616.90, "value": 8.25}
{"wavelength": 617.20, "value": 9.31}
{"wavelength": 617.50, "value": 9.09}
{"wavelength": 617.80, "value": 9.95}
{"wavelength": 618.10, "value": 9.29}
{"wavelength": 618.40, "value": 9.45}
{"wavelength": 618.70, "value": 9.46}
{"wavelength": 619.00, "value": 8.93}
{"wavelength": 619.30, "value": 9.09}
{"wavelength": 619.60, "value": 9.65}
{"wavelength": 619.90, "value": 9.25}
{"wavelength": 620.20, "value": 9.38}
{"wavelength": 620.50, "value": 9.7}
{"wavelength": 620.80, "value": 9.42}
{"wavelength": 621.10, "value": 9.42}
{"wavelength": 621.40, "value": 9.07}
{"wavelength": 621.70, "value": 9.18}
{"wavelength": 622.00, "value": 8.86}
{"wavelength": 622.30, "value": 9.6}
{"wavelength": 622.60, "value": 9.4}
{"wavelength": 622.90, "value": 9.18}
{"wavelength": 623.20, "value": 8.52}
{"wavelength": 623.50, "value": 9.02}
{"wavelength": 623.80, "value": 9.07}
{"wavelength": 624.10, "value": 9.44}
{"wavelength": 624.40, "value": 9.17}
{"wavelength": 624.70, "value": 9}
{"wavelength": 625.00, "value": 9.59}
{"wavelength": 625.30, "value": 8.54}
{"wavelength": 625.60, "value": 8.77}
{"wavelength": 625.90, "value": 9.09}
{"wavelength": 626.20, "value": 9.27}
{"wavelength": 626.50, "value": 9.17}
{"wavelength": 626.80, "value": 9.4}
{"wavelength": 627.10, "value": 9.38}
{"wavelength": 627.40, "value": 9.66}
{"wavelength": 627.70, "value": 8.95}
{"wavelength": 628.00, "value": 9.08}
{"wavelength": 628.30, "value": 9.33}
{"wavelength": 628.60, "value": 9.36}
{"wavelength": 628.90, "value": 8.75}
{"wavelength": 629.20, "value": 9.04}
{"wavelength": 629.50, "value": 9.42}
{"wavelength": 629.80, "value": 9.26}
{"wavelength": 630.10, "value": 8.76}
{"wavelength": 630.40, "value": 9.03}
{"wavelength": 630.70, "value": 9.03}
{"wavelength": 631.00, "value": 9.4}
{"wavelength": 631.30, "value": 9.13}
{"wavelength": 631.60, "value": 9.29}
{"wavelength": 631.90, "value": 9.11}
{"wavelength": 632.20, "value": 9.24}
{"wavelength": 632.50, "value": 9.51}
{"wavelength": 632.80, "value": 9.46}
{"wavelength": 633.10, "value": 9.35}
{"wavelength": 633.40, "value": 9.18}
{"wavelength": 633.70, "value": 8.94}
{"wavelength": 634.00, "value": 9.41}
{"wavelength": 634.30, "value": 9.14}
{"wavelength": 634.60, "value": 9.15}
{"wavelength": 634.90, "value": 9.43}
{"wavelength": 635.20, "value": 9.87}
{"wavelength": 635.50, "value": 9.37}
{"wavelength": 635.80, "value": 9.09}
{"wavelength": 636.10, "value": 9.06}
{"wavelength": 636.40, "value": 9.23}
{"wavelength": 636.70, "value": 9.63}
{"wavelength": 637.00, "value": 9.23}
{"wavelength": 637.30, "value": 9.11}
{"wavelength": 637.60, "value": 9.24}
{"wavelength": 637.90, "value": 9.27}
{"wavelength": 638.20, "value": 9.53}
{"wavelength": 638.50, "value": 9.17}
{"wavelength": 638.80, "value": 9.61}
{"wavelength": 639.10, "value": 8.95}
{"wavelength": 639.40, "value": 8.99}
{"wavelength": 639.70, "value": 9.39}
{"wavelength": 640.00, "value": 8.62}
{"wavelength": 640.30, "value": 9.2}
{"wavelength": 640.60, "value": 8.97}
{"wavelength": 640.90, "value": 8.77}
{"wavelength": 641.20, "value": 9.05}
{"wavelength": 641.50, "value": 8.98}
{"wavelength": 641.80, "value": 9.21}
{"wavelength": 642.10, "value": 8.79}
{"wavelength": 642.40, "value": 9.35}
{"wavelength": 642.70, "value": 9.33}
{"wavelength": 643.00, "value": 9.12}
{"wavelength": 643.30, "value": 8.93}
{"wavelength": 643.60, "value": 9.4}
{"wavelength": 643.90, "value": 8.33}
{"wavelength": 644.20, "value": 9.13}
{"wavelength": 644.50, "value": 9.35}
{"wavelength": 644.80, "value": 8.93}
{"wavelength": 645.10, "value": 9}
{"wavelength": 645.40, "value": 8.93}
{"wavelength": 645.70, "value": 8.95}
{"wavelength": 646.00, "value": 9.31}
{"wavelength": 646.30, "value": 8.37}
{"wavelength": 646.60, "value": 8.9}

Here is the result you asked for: 0.00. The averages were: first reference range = 9.23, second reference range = 9.16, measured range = 9.19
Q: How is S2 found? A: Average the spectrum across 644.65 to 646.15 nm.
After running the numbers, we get 9.02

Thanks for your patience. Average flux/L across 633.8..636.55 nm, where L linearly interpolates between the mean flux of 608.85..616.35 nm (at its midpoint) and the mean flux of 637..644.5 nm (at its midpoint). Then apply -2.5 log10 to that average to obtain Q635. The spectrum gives -0.02 mag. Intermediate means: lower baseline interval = 9.33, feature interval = 9.3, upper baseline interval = 9.11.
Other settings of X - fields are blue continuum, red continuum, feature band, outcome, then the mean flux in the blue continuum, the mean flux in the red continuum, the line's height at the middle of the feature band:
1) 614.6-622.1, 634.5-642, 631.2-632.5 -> 0.00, 9.25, 9.2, 9.22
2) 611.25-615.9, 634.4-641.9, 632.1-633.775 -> -0.01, 9.34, 9.2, 9.23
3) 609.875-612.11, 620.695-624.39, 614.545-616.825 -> 0.01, 9.29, 9.18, 9.24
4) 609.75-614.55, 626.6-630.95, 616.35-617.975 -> 0.02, 9.3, 9.18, 9.26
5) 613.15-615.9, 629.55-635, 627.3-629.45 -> 0.01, 9.39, 9.21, 9.25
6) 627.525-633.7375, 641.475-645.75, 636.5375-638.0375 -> -0.02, 9.18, 9.05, 9.11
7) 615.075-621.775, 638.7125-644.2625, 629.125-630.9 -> 0.01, 9.25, 9.05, 9.15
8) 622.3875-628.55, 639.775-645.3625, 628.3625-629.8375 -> 0.00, 9.16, 9.03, 9.13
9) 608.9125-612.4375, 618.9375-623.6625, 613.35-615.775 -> 0.00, 9.36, 9.23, 9.31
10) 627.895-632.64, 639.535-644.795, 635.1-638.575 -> -0.02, 9.17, 9.05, 9.1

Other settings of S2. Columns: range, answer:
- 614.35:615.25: 9.49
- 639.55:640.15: 9.01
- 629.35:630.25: 9.15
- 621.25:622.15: 9.04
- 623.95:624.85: 9.2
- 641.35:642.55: 9.08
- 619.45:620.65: 9.5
